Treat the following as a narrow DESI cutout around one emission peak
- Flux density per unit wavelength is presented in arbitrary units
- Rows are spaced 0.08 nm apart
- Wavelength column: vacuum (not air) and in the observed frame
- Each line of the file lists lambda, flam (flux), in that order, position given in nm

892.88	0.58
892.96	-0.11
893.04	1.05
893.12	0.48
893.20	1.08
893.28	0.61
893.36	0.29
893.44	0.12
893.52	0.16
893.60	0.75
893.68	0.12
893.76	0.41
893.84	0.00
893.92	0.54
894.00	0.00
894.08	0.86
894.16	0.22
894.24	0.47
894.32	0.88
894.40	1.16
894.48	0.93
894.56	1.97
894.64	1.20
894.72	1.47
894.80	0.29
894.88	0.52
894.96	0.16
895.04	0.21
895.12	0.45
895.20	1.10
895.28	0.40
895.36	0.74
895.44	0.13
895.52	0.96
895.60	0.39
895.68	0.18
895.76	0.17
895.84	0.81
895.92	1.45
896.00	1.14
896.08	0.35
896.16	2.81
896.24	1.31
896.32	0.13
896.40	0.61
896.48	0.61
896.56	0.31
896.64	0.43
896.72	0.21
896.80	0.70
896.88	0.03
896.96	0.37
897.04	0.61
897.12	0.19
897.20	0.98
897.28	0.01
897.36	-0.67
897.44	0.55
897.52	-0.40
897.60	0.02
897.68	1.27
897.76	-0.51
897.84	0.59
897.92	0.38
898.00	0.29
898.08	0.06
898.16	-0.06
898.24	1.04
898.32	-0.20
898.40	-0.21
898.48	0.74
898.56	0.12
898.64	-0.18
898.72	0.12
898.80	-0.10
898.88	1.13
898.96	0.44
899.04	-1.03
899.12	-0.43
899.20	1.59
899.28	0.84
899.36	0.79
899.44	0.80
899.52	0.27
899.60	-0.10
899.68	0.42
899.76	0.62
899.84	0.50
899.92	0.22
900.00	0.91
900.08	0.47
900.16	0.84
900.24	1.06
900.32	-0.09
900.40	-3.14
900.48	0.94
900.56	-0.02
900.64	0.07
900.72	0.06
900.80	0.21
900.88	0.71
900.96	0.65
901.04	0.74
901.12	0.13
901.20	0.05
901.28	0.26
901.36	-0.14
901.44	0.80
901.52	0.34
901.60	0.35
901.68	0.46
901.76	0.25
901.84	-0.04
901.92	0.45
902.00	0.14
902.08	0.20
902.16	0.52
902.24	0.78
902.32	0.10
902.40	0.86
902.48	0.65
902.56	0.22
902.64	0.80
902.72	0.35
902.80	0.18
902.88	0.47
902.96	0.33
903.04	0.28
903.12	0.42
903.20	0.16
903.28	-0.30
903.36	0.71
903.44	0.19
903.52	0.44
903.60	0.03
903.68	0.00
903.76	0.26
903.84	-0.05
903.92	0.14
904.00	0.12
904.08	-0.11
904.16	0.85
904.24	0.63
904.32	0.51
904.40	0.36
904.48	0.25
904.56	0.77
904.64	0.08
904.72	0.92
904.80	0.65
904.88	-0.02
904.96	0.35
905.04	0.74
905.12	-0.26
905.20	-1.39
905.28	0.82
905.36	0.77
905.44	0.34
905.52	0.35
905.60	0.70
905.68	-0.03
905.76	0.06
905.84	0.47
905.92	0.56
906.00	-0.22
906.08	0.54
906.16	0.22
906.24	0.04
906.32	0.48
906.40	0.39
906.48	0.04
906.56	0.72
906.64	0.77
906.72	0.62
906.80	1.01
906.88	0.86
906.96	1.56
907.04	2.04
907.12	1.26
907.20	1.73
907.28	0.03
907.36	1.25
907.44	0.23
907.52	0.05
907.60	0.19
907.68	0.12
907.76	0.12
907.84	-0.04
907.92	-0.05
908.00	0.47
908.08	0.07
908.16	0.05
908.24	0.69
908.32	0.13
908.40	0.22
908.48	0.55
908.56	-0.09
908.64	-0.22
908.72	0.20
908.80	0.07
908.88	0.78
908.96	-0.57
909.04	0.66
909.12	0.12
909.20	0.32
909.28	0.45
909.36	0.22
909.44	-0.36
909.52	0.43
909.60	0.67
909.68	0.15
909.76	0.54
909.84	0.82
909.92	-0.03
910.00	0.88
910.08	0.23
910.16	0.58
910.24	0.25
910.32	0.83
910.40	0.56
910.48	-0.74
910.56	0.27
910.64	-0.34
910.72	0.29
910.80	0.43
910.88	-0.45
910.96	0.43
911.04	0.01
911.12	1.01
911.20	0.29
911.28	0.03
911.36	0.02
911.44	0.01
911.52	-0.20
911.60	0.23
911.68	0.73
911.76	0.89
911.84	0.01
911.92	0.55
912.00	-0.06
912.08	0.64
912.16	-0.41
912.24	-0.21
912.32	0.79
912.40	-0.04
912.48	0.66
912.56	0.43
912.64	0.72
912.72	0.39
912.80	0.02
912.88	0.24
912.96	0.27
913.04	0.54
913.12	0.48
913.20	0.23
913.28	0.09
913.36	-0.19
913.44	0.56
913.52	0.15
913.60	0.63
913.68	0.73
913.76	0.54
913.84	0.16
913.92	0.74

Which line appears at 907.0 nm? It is H-gamma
